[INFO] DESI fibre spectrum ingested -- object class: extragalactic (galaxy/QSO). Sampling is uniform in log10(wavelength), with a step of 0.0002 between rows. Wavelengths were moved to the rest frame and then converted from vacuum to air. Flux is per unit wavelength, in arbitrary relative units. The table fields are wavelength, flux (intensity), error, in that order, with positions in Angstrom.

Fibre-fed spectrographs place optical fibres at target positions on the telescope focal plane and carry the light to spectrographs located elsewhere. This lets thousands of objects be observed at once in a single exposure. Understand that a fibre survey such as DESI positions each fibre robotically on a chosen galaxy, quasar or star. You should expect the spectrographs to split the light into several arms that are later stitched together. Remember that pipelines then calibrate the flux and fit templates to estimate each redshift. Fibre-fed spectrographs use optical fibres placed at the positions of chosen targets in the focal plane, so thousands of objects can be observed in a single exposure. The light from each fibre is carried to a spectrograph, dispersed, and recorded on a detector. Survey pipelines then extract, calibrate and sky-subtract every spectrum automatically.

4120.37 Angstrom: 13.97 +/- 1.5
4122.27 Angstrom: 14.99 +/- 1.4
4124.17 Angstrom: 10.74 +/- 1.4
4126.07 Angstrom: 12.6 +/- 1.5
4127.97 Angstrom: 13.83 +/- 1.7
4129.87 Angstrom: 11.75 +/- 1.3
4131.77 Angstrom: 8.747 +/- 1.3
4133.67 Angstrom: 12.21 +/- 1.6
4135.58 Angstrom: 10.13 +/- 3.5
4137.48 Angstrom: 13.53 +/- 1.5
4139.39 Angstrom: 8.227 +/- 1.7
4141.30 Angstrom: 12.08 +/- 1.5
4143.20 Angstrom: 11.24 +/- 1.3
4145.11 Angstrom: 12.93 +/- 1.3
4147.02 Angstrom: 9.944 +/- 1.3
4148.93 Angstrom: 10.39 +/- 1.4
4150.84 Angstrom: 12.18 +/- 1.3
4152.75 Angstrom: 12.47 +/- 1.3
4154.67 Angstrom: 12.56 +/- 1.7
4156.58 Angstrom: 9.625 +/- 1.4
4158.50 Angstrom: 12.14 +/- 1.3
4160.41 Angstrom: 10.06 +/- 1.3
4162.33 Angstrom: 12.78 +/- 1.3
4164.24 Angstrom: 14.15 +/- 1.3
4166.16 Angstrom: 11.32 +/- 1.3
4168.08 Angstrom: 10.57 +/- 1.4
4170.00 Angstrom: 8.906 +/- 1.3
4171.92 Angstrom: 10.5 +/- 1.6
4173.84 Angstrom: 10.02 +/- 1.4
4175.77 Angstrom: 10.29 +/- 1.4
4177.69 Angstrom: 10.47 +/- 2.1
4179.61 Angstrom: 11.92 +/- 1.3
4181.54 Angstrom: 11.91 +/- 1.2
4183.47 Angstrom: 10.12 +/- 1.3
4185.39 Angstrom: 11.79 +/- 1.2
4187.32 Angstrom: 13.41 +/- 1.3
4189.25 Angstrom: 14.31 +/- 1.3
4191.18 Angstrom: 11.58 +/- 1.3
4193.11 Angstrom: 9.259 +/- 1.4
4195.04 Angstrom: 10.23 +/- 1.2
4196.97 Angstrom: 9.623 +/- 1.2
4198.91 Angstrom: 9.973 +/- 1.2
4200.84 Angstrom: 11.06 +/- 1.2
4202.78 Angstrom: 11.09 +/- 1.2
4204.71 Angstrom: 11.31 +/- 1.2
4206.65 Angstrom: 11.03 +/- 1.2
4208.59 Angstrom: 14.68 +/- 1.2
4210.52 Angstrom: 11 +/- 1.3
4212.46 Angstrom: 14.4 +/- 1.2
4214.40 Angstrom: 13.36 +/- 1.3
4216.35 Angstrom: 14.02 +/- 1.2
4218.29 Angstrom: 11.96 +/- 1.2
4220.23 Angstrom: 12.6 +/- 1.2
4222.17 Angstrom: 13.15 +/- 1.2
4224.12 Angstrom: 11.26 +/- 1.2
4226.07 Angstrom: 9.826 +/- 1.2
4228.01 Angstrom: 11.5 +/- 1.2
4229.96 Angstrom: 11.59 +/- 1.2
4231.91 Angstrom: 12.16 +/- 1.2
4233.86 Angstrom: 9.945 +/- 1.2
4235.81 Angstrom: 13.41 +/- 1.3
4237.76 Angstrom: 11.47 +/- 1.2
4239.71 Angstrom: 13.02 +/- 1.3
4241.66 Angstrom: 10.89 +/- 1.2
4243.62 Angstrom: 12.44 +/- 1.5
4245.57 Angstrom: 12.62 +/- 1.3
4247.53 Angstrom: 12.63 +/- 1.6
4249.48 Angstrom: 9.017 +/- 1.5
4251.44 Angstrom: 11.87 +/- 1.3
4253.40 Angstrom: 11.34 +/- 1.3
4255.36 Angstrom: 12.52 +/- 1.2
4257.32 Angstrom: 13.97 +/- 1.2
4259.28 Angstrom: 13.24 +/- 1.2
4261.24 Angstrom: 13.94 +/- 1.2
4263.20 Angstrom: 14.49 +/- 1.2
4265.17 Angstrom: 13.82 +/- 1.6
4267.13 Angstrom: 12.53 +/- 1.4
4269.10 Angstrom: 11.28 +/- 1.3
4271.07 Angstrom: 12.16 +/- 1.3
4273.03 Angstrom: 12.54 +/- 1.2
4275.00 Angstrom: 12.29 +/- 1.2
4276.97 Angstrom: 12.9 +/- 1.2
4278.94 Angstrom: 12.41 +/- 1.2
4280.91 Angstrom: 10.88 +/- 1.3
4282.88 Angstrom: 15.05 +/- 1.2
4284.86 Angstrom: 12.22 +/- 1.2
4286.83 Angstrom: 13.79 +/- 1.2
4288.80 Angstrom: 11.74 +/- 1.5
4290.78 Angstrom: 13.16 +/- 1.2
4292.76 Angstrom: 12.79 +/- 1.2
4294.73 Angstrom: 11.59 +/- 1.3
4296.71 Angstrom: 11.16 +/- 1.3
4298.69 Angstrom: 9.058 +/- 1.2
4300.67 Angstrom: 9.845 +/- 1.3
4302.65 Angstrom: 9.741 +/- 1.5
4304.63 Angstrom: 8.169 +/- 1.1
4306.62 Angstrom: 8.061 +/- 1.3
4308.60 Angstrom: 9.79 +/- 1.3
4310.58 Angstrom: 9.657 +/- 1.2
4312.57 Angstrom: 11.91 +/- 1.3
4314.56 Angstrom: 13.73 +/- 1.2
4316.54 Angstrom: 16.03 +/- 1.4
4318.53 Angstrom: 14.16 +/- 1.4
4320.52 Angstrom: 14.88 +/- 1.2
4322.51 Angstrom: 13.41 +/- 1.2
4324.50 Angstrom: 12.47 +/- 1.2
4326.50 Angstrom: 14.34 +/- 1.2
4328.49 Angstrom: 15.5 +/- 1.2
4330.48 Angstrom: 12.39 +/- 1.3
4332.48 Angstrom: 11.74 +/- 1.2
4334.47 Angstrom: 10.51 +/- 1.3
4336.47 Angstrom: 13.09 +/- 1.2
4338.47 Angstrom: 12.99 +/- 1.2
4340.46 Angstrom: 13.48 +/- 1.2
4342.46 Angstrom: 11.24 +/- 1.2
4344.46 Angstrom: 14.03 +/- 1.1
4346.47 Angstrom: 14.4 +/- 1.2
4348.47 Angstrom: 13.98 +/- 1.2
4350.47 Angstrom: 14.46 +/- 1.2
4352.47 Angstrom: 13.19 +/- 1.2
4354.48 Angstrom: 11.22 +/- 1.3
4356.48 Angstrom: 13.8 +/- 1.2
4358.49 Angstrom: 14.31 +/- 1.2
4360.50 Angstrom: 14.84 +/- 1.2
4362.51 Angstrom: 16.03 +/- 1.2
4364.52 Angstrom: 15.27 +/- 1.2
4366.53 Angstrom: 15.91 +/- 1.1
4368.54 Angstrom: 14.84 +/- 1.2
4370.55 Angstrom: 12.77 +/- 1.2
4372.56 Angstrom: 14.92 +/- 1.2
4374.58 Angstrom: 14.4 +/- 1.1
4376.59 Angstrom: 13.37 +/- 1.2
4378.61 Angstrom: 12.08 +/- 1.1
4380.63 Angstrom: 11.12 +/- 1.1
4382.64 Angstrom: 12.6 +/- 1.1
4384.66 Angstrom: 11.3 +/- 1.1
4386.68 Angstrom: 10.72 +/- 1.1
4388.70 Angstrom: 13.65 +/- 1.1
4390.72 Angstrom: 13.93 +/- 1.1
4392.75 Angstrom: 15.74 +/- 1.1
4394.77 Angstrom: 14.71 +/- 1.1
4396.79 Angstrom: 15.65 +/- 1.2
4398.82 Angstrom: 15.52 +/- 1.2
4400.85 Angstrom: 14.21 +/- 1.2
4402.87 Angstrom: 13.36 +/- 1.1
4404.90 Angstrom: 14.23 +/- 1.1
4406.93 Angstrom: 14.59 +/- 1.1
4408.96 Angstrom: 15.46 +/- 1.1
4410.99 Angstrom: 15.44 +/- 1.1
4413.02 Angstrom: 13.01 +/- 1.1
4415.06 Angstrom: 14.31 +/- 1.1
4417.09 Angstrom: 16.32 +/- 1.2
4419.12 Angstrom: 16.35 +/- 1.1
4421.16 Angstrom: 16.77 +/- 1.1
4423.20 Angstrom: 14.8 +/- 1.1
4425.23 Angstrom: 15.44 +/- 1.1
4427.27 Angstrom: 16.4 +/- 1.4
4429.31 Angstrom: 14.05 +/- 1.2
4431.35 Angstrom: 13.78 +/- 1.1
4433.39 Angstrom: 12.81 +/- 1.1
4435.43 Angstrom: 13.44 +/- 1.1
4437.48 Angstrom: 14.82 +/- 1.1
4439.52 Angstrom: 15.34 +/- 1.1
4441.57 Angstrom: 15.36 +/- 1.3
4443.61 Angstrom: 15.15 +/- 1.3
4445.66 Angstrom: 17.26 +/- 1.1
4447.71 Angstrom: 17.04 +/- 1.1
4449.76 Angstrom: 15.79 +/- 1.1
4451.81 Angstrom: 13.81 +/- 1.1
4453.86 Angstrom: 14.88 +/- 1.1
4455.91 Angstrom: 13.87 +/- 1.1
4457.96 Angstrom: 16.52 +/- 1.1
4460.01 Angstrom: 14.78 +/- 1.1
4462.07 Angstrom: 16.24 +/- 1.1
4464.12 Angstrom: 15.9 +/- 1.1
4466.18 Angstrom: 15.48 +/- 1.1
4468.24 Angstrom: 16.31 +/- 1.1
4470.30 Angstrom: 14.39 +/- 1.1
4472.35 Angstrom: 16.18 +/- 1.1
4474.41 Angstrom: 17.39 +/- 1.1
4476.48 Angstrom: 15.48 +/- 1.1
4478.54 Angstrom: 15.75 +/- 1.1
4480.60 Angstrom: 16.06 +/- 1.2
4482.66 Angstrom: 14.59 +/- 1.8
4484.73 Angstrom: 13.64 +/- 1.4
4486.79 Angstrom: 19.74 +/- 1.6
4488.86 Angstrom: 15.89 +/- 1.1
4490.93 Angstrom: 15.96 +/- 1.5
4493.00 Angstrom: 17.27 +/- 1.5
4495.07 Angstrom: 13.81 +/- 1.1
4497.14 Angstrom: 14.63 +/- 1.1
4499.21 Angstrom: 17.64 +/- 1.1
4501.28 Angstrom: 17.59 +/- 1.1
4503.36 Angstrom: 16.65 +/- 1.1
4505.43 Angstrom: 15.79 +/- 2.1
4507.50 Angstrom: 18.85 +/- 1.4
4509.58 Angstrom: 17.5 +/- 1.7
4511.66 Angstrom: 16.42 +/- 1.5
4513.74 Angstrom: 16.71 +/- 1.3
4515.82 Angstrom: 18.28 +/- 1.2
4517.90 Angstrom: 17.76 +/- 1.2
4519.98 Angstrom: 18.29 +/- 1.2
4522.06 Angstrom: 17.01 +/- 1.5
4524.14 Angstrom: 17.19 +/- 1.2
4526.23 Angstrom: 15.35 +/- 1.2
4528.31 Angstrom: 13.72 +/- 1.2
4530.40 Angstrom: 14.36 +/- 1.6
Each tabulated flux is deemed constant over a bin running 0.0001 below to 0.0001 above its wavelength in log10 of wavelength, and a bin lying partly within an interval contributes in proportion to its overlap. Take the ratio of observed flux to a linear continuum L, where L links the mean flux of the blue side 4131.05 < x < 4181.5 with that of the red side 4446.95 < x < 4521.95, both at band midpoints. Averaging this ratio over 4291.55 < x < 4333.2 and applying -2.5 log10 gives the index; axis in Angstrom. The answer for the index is 0.14 mag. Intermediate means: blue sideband 11.2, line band 11.9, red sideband 16.2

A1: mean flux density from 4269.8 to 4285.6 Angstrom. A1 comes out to 12.5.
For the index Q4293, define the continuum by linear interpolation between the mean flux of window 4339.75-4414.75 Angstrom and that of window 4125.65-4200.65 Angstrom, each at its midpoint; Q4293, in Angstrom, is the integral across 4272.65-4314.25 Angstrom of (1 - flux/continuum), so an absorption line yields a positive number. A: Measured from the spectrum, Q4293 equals 4.7 Angstrom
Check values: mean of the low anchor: 11.3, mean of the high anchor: 13.9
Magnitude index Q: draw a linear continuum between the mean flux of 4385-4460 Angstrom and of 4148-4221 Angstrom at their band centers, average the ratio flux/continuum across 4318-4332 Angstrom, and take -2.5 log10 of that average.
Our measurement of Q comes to -0.02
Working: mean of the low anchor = 11.6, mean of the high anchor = 14.8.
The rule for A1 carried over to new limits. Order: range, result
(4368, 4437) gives 14.2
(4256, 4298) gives 12.7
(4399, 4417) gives 14.5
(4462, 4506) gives 16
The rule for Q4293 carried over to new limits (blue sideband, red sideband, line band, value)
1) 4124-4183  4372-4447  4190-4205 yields 1.6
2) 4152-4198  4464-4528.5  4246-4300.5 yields 2.0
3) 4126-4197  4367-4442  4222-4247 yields 0.9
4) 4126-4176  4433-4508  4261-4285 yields 0.4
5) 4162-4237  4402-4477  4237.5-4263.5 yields 0.0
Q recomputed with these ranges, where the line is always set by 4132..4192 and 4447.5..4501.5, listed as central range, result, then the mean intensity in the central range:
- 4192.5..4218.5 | 0.031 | 11.7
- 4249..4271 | 0.013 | 12.6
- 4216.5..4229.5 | 0.033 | 11.9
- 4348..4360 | 0.042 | 13.5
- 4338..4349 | 0.046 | 13.3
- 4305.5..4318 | 0.164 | 11.6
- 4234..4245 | 0.033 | 12.1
